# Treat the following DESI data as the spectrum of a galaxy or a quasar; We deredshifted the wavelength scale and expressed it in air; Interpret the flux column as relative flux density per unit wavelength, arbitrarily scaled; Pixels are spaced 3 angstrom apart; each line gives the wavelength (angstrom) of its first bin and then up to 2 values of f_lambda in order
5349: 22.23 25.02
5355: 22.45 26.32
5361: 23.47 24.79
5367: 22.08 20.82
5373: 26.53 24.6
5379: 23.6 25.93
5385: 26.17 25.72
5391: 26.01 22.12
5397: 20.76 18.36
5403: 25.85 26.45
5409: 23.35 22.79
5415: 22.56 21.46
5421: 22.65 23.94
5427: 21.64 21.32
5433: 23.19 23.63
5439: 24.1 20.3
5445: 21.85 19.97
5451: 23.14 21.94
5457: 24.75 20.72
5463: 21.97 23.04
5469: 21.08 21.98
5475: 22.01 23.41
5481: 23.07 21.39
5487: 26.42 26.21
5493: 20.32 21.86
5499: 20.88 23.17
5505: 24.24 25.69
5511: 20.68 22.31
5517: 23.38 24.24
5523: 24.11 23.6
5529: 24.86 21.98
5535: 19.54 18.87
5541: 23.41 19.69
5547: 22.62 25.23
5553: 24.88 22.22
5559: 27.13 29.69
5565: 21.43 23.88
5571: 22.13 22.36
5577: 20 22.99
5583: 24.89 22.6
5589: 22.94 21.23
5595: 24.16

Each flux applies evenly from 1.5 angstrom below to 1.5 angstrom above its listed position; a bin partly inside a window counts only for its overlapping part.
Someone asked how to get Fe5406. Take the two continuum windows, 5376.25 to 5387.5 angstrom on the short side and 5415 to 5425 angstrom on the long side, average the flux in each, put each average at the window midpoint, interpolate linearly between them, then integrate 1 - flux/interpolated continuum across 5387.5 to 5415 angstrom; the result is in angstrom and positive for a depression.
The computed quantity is 0.59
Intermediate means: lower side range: 25.2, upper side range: 22.6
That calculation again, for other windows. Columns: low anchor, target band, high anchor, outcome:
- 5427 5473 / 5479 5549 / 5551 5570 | 2.78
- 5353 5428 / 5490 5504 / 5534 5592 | 0.64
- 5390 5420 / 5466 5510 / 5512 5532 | 0.76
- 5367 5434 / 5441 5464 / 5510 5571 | 1.45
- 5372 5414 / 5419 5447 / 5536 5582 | 1.66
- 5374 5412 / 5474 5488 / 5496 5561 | 0.11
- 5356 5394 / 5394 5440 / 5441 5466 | 0.73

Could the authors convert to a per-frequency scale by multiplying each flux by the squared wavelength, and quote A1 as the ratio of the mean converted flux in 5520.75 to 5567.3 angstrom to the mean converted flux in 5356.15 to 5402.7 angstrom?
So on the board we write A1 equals 1.04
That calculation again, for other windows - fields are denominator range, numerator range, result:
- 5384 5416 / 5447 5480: 0.96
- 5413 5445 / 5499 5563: 1.08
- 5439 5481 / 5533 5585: 1.08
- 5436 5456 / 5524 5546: 1.02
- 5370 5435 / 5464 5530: 1.02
